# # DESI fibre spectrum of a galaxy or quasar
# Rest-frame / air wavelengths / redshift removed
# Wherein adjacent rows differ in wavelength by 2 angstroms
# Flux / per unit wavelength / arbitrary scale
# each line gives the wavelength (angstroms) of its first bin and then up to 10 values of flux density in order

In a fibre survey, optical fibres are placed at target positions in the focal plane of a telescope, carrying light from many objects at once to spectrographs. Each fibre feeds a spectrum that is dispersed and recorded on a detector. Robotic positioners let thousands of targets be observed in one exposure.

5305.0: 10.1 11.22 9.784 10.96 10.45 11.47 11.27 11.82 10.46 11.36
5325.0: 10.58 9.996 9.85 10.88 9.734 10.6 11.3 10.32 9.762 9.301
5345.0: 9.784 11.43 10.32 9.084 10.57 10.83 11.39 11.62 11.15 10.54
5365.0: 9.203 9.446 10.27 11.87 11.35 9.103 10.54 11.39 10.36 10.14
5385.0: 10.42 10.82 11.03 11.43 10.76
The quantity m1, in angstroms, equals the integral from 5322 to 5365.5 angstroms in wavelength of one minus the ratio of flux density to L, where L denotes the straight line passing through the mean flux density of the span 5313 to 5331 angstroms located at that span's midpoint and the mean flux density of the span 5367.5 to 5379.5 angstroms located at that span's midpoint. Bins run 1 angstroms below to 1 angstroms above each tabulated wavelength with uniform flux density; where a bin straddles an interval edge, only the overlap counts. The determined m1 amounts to 1.3 angstroms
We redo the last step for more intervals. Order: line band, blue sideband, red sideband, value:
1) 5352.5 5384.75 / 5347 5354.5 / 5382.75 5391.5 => -0.3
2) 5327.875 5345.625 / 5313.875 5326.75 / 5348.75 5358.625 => 1.0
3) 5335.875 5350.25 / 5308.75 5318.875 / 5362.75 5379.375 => 0.5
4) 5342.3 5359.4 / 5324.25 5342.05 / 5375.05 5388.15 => -0.1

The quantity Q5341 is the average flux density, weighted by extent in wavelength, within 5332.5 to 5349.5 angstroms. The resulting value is 10.3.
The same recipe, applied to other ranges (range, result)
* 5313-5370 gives 10.5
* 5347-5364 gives 10.7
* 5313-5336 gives 10.7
